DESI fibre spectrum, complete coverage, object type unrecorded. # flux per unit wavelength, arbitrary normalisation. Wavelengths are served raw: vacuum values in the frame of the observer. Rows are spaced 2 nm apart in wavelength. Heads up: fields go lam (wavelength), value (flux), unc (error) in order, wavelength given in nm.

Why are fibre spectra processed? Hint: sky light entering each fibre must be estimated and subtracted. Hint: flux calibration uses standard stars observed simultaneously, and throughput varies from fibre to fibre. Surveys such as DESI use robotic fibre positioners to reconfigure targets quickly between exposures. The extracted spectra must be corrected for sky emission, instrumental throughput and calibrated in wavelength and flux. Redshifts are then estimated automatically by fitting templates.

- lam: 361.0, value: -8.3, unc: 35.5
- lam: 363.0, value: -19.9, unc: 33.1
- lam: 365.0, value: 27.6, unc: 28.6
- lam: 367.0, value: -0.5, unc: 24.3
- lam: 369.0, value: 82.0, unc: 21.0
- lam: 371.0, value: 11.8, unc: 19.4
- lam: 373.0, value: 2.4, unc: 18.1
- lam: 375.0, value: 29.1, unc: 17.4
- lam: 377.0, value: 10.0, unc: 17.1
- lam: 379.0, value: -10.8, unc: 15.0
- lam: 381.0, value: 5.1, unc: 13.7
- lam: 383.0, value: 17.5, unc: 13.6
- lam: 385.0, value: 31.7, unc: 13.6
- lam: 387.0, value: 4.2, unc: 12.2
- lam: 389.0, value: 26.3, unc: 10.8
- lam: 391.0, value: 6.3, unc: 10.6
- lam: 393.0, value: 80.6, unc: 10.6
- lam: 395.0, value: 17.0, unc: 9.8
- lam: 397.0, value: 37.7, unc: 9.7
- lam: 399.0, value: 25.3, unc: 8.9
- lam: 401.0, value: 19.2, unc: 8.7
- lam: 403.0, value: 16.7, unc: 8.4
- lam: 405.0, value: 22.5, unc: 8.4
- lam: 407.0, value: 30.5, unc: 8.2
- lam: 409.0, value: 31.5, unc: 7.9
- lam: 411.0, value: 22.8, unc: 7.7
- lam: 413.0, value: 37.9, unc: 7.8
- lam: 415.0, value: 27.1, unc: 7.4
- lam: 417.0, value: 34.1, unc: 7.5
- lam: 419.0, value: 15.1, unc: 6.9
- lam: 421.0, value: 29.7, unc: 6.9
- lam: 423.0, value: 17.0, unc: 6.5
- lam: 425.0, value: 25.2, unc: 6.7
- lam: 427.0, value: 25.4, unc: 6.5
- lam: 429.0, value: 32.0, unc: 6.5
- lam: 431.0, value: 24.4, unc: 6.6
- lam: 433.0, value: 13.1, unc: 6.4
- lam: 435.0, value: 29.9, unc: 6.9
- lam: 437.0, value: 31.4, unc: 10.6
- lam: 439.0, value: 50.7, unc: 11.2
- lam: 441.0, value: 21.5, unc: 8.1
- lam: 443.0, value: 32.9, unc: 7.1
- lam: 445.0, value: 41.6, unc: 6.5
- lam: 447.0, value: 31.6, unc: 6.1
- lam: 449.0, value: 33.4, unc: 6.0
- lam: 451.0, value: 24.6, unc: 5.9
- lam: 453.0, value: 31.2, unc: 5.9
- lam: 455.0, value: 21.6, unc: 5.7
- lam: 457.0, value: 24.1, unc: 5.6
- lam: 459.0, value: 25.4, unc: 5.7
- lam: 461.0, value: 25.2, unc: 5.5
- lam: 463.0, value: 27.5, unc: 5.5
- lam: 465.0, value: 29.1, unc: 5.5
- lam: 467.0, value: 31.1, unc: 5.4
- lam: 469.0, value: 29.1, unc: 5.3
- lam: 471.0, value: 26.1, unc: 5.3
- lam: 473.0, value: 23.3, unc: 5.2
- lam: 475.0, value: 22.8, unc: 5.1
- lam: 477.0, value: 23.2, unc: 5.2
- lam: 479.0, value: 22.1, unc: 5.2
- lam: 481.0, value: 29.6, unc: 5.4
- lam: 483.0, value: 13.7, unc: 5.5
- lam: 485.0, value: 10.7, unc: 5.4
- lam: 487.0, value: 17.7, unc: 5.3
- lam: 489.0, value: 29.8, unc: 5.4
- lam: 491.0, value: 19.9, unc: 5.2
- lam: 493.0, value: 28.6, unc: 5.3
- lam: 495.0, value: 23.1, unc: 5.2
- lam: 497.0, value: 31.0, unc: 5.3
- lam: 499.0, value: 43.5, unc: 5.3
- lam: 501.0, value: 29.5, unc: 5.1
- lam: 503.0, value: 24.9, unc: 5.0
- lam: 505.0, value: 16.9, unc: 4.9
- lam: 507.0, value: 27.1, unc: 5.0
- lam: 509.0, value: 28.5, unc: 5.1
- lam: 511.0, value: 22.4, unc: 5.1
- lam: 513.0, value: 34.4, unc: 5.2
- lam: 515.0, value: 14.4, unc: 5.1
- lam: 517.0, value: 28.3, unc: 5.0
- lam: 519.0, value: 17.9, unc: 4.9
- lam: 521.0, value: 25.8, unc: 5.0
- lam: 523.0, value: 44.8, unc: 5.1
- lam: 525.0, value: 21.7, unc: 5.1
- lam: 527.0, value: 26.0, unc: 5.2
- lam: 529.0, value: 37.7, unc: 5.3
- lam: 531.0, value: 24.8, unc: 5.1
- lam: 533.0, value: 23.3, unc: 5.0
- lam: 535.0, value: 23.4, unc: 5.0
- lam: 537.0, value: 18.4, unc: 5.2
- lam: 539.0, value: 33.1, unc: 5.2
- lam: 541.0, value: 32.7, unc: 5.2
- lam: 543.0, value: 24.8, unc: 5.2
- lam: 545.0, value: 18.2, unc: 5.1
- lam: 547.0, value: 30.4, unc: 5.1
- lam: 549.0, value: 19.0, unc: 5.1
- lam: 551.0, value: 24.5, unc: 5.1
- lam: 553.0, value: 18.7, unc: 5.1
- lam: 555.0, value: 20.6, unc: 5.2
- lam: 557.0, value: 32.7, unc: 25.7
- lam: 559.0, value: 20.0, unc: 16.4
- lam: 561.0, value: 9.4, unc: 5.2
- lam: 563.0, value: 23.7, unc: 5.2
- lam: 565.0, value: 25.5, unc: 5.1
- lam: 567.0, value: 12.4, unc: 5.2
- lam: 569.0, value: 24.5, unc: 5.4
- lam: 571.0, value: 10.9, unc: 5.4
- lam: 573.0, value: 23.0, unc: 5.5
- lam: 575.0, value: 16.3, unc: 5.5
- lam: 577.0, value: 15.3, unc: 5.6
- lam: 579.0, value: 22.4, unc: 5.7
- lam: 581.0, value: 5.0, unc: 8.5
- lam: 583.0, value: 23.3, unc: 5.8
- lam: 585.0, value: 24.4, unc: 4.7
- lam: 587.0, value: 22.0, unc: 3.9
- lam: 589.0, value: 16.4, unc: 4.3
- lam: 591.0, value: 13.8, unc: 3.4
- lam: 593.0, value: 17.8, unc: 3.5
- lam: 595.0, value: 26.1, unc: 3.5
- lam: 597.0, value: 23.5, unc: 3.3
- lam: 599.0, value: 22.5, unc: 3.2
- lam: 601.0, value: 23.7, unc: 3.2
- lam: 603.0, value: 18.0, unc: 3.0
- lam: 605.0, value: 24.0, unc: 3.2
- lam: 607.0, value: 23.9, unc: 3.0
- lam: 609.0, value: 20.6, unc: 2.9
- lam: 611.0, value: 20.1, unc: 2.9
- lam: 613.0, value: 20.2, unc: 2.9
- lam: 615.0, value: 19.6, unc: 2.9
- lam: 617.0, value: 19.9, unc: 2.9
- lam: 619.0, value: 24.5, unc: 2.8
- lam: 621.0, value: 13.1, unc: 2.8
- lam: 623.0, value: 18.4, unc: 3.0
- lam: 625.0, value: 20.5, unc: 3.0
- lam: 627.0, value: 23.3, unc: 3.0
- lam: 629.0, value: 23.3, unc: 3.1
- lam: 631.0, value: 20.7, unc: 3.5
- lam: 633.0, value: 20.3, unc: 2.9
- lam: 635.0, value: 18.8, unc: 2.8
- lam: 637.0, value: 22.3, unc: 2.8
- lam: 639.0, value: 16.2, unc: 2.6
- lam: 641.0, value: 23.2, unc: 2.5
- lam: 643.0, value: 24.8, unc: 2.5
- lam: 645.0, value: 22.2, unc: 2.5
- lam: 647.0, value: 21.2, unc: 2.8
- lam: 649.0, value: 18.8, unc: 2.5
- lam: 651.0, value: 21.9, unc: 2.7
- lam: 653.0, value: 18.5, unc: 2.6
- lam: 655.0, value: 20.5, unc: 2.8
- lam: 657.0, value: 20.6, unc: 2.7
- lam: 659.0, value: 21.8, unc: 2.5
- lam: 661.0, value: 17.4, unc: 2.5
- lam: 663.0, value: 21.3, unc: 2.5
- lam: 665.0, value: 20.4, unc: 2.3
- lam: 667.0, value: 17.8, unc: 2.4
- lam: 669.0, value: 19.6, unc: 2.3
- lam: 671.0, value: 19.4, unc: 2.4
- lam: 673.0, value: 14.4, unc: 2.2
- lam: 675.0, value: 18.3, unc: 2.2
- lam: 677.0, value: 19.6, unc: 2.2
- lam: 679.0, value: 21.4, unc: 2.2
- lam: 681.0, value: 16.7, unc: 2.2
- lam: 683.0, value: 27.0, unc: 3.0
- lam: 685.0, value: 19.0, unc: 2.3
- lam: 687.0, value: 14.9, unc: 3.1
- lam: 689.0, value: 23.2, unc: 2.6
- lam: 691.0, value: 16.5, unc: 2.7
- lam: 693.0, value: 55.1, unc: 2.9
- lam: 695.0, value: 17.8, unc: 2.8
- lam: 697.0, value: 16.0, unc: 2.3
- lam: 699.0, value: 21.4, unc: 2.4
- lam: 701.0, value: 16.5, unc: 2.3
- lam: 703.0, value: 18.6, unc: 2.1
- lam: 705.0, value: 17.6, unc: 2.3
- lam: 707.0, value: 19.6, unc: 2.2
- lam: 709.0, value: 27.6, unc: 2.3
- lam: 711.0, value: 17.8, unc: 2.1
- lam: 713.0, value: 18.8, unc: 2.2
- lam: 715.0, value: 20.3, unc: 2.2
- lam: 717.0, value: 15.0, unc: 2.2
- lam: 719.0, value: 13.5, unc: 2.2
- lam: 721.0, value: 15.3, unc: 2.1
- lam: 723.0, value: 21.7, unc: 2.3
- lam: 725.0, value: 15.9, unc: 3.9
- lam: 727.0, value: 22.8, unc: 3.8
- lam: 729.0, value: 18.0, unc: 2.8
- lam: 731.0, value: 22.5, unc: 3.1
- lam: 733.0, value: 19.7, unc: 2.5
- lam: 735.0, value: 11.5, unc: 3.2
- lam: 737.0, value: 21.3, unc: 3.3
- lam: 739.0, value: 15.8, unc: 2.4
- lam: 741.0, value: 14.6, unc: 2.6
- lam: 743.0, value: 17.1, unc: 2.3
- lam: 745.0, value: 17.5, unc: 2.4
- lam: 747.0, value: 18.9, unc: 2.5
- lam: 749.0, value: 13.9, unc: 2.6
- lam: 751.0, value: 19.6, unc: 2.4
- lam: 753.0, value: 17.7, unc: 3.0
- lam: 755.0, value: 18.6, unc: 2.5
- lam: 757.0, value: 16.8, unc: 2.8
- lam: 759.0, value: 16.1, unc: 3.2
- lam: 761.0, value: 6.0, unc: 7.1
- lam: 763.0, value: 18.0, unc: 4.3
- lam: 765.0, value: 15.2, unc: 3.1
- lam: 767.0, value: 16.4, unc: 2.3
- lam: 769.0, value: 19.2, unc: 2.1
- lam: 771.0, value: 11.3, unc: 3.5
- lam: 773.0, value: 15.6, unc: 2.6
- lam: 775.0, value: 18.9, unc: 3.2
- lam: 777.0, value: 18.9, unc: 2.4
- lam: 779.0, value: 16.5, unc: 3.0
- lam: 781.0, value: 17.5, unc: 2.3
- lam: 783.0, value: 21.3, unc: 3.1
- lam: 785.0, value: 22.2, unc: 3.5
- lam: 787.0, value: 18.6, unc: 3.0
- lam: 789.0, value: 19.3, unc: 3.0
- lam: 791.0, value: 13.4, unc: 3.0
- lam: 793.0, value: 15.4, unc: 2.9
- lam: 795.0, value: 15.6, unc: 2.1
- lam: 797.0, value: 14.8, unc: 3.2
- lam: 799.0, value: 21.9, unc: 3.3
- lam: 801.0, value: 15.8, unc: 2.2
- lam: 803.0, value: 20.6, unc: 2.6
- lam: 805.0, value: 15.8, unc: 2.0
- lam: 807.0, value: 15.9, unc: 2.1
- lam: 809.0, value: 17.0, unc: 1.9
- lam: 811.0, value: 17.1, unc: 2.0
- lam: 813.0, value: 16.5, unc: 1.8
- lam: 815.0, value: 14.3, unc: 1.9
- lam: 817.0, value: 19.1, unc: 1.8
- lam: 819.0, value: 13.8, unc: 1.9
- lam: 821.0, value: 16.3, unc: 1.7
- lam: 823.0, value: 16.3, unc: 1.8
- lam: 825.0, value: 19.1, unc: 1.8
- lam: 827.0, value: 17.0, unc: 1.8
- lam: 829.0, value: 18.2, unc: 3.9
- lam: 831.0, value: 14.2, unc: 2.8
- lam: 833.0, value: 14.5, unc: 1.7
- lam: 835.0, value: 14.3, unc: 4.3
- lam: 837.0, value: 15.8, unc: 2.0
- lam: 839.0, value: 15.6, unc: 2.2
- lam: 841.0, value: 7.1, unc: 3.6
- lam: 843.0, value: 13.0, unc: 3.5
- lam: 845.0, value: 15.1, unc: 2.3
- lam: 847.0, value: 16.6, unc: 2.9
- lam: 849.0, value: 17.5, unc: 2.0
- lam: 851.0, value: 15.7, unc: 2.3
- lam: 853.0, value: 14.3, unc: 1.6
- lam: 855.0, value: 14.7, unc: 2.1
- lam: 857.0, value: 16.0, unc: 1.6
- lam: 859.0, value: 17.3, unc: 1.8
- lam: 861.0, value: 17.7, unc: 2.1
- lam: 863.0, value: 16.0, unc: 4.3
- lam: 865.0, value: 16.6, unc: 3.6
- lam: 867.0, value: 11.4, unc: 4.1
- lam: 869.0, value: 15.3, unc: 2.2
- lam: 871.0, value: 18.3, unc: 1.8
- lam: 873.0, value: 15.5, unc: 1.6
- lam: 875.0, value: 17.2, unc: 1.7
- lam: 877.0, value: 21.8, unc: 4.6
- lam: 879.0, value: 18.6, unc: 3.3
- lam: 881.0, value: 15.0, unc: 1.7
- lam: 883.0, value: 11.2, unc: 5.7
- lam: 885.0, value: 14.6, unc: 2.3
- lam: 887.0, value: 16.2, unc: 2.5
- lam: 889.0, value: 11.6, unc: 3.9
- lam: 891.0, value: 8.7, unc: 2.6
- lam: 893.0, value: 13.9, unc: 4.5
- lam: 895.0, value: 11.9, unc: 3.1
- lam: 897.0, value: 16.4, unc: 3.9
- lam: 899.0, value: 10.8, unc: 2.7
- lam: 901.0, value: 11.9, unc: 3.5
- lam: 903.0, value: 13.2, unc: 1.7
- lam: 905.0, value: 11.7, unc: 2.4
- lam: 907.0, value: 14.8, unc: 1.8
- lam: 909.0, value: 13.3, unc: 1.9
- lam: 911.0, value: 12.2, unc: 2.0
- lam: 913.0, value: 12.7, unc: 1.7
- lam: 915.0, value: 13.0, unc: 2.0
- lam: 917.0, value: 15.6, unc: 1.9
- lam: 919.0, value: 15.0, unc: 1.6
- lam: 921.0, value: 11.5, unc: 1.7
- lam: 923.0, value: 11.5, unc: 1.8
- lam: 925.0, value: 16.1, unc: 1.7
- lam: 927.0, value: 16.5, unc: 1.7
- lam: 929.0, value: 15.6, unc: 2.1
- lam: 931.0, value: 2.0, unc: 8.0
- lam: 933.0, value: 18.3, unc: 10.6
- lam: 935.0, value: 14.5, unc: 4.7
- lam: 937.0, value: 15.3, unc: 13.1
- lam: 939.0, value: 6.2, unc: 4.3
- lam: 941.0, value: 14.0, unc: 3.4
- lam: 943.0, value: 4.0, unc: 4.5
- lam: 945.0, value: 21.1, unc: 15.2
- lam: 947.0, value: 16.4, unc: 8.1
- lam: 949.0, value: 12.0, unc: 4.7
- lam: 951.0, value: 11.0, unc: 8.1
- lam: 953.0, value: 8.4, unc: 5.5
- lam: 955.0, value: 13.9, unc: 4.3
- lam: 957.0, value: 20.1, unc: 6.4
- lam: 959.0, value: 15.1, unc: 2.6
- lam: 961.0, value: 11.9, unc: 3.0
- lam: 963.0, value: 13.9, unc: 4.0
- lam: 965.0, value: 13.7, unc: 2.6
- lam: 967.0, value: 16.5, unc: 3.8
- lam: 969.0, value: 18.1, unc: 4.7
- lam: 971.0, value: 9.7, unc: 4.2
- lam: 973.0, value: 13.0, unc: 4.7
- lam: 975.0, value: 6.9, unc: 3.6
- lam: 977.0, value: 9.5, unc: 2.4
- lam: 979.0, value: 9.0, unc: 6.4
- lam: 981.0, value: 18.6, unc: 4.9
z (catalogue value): 0.05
